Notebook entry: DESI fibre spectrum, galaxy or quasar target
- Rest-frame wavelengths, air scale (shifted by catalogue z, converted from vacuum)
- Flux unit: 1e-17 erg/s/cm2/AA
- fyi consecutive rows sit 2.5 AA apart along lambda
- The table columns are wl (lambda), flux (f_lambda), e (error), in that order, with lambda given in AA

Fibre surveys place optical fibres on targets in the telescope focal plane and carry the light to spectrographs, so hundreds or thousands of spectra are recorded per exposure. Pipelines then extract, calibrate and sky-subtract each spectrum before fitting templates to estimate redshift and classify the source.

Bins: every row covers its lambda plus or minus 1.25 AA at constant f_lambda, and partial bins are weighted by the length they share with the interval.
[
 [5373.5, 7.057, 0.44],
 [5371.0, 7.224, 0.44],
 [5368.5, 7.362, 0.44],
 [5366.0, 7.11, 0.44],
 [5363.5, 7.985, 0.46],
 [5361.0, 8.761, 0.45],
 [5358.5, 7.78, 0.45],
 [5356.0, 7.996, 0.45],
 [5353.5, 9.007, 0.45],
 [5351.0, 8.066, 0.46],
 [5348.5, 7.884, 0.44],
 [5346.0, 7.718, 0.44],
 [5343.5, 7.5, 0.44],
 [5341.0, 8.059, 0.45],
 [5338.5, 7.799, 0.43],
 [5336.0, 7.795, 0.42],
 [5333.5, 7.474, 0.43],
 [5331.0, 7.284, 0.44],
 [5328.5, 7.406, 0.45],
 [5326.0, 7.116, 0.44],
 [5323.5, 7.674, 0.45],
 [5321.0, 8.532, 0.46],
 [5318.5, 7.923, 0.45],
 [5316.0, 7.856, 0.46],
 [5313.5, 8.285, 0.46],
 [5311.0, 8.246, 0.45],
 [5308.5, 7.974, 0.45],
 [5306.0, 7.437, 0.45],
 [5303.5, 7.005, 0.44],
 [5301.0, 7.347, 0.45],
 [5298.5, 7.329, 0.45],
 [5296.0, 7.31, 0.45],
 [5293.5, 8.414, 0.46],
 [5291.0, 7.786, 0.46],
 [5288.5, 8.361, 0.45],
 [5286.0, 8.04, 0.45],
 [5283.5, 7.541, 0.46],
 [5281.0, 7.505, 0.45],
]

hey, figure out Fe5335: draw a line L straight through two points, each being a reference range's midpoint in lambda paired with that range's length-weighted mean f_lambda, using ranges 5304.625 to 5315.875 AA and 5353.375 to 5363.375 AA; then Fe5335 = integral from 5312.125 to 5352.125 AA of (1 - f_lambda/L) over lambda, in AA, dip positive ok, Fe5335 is 1.6 AA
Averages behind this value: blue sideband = 7.96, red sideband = 8.27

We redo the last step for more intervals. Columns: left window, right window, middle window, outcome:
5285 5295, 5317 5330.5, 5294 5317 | 0.78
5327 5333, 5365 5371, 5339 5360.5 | -2.15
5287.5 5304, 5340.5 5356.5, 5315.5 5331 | 0.29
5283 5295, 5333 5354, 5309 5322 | -0.29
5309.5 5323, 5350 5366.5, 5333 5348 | 0.73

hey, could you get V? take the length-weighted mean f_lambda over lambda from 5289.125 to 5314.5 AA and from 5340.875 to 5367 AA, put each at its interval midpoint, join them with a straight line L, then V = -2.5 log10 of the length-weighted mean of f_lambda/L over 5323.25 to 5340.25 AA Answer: 0.05 mag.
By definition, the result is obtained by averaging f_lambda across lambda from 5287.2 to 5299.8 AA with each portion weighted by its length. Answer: 7.84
